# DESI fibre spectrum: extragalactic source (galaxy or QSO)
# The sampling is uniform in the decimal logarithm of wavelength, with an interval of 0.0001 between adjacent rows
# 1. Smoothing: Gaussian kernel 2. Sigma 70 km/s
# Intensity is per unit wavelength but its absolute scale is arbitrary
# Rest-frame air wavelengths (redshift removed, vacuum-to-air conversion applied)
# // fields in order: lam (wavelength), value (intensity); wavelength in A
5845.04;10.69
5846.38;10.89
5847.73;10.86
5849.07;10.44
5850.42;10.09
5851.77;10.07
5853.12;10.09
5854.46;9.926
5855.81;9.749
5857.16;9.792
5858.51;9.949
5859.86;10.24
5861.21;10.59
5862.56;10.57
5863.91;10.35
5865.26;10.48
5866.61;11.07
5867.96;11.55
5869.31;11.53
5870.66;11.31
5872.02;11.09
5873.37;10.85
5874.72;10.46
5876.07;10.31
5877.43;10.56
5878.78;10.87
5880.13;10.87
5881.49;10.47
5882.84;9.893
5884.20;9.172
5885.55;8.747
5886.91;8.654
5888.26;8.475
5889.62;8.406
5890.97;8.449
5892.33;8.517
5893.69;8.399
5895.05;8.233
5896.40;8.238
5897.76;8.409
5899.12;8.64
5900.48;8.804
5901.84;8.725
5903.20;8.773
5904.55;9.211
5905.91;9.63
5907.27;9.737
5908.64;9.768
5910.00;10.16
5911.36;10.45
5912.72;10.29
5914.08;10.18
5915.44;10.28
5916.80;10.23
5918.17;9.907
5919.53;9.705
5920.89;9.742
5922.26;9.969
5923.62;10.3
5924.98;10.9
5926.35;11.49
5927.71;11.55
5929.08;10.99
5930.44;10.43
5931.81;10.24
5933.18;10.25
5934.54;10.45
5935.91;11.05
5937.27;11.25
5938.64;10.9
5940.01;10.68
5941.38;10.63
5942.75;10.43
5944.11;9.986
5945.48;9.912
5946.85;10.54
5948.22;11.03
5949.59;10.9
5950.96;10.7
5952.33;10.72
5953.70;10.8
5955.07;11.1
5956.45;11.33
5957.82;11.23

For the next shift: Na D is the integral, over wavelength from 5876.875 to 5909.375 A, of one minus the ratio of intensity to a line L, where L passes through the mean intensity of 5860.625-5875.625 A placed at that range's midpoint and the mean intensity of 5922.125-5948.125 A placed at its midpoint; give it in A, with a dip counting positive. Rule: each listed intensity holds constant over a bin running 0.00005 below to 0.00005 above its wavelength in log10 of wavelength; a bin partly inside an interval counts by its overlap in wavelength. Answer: 4.98 A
